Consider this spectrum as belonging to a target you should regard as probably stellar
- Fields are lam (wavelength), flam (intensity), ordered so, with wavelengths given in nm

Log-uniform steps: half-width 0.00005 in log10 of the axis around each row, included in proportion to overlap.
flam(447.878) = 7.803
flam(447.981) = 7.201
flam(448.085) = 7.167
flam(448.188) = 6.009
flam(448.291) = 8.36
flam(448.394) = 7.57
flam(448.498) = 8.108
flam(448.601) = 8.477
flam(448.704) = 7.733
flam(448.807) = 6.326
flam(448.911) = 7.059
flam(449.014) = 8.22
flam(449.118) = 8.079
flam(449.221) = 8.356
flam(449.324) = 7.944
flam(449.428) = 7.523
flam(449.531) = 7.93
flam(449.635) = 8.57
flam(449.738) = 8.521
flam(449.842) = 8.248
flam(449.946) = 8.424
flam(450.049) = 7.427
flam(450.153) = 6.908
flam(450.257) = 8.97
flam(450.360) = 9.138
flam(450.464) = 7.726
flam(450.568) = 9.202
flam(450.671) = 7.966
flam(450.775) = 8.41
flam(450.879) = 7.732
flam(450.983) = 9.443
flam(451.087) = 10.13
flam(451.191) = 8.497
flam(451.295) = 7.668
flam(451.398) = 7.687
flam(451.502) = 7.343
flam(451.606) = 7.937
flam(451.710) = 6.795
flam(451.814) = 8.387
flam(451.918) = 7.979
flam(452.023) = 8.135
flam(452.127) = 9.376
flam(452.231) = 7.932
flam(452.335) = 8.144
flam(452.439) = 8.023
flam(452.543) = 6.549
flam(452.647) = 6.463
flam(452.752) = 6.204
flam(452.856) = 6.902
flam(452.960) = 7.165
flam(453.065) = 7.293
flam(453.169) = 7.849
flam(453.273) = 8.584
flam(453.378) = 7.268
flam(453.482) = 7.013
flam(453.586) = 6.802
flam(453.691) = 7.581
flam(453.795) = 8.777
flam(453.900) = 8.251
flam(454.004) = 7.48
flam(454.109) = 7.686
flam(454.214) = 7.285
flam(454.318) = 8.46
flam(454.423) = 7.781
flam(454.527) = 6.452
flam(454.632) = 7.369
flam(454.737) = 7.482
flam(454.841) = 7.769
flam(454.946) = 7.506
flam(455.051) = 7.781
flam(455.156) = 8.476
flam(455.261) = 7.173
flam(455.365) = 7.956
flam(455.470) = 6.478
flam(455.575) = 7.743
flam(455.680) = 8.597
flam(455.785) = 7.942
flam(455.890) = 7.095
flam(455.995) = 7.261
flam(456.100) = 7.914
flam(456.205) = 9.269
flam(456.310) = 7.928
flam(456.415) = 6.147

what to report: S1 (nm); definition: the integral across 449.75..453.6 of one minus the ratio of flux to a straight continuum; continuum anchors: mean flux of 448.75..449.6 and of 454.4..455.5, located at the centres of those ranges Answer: -0.15 nm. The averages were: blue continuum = 7.7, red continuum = 7.49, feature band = 7.9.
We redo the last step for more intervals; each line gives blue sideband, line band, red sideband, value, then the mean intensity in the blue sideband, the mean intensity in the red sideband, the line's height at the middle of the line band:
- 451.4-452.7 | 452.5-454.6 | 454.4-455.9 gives 0.07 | 7.75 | 7.58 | 7.67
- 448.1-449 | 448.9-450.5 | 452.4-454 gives -0.14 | 7.48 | 7.38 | 7.46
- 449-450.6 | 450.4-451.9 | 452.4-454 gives -0.07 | 8.18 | 7.38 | 7.87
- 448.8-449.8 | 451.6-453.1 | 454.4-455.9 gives 0.04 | 7.92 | 7.58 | 7.75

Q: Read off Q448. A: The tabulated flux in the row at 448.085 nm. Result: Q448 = 7.167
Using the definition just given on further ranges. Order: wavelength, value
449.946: 8.424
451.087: 10.13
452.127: 9.376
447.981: 7.201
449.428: 7.523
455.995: 7.261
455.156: 8.476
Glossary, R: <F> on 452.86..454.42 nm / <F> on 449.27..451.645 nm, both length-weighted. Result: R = 0.9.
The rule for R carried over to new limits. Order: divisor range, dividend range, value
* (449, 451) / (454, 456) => 0.92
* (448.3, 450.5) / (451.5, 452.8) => 0.96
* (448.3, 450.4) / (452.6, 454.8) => 0.93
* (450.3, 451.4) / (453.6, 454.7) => 0.90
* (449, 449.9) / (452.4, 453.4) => 0.89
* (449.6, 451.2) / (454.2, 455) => 0.89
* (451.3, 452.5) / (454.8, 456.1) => 0.96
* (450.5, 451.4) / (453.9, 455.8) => 0.89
